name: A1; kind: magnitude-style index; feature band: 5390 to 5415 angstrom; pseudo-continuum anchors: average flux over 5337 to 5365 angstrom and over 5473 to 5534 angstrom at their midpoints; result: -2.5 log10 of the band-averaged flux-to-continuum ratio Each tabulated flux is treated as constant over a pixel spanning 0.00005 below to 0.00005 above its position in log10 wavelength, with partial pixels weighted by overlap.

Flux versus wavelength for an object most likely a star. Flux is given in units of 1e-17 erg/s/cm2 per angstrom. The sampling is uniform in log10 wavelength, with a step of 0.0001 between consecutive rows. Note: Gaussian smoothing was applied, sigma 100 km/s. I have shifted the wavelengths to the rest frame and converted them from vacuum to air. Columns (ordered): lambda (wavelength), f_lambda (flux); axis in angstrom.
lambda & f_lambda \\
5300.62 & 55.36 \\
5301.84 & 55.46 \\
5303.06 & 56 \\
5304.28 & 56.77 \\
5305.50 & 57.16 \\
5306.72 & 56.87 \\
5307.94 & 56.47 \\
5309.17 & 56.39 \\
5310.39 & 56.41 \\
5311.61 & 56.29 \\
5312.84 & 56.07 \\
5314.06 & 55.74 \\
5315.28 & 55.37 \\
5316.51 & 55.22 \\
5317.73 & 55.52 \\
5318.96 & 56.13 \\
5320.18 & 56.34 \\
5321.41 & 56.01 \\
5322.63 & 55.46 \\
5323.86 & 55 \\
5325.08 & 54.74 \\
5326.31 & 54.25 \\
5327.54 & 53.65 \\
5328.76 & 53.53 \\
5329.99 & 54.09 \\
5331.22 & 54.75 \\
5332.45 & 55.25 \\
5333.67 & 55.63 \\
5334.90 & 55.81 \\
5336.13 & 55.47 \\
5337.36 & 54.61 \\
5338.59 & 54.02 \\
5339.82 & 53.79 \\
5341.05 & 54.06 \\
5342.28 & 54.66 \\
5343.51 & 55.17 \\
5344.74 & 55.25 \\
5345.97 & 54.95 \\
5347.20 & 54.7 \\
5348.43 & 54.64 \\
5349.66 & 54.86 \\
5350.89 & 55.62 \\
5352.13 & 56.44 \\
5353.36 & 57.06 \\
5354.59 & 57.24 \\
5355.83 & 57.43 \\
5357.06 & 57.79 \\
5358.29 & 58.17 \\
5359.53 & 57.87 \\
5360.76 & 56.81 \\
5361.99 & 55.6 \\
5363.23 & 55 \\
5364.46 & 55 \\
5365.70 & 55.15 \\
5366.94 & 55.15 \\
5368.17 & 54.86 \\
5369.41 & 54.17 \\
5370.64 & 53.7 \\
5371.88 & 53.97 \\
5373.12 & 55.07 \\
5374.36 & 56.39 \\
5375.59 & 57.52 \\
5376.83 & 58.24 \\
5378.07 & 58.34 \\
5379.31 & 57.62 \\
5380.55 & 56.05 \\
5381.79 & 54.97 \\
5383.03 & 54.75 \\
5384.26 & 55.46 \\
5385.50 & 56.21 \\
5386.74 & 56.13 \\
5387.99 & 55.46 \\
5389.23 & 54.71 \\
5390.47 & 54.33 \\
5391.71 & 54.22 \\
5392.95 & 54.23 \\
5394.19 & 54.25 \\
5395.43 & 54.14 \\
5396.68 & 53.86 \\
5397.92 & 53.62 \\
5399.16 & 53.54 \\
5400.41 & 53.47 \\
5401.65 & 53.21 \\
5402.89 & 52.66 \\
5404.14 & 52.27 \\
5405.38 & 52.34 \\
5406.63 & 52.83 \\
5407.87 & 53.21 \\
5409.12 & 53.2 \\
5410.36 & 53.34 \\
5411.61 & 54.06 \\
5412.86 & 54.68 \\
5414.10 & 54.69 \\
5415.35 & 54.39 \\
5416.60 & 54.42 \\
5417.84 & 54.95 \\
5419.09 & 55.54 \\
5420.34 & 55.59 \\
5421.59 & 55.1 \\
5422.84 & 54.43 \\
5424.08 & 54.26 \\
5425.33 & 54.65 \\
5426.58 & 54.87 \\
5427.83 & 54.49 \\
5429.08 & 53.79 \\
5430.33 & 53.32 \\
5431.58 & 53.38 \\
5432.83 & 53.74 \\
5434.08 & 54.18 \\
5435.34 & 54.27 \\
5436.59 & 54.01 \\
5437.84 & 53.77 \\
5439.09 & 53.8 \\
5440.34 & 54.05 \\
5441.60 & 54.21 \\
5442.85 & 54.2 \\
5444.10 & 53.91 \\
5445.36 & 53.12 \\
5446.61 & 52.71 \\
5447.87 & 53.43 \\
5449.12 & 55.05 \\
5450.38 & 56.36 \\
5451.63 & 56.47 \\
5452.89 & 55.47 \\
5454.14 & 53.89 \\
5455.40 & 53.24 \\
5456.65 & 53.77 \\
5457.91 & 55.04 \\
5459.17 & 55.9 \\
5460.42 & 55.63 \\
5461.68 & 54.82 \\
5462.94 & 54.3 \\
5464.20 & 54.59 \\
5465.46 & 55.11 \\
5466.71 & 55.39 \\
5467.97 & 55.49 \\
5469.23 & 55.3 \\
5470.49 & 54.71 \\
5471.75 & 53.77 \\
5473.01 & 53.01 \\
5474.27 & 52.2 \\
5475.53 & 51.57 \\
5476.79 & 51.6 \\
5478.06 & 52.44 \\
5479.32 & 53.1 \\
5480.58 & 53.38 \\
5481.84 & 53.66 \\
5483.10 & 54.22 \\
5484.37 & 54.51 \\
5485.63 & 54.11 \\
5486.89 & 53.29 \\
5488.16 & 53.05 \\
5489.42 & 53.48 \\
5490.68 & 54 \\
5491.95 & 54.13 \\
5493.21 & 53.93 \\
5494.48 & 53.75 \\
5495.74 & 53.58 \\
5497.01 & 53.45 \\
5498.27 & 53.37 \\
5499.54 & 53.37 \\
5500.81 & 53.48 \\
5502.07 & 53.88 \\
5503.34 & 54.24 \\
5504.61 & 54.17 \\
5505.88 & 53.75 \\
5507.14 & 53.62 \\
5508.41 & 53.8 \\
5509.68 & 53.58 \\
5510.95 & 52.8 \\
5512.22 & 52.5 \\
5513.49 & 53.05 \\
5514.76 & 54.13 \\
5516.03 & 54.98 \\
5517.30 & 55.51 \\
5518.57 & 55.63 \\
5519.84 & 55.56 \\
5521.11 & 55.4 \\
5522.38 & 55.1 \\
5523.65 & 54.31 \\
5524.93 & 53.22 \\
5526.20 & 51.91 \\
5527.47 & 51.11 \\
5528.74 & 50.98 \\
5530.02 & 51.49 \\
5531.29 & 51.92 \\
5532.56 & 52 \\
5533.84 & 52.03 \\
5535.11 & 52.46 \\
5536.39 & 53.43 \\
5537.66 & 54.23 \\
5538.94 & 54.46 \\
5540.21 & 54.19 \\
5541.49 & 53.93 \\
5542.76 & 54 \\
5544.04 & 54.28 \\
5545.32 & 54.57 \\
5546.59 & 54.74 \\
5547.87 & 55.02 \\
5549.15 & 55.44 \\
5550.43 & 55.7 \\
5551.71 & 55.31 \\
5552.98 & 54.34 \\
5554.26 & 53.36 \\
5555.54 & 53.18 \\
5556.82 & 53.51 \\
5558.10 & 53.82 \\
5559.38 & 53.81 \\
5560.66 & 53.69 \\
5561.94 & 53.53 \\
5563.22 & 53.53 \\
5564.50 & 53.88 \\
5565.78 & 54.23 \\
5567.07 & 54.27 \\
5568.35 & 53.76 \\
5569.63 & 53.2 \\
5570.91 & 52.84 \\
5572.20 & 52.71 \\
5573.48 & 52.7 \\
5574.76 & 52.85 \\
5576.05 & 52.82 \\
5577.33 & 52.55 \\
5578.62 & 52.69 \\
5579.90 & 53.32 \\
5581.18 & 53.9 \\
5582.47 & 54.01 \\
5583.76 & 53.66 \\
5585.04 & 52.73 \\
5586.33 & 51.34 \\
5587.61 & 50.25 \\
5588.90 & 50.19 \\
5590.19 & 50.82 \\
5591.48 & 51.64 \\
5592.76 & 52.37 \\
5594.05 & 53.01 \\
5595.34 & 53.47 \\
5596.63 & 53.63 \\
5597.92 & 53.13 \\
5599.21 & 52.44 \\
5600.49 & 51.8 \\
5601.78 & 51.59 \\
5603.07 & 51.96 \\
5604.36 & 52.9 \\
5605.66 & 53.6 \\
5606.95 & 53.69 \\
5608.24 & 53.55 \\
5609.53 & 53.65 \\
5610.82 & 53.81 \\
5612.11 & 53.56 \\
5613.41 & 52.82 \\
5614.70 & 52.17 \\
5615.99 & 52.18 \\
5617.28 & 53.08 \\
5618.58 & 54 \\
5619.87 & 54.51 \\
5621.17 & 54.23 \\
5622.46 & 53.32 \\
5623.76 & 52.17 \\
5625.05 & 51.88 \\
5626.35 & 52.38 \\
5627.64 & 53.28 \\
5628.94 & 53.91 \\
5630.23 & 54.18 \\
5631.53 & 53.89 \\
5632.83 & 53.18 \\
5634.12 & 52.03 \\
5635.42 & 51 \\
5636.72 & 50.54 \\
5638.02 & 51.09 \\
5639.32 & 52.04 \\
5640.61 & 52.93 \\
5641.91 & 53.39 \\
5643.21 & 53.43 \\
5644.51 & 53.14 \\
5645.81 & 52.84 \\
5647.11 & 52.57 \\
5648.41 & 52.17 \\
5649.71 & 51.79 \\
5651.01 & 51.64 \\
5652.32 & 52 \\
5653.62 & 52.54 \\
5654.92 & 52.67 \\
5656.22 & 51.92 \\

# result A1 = 0.03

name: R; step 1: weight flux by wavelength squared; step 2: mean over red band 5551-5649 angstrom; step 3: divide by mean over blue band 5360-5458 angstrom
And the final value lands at 1.0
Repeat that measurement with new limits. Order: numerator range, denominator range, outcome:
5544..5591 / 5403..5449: 1.04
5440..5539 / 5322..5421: 1.02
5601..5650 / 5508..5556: 1.02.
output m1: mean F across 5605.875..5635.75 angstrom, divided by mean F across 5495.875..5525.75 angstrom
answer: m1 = 0.98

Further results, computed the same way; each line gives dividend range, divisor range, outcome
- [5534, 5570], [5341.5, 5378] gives 0.97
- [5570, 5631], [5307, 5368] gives 0.95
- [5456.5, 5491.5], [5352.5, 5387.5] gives 0.96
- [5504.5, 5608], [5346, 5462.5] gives 0.97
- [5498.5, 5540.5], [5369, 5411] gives 0.98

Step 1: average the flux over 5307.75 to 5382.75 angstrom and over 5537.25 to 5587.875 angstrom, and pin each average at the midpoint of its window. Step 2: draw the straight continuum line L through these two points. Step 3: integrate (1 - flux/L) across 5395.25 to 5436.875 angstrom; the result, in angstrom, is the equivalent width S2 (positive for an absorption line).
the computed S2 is 0.8 angstrom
